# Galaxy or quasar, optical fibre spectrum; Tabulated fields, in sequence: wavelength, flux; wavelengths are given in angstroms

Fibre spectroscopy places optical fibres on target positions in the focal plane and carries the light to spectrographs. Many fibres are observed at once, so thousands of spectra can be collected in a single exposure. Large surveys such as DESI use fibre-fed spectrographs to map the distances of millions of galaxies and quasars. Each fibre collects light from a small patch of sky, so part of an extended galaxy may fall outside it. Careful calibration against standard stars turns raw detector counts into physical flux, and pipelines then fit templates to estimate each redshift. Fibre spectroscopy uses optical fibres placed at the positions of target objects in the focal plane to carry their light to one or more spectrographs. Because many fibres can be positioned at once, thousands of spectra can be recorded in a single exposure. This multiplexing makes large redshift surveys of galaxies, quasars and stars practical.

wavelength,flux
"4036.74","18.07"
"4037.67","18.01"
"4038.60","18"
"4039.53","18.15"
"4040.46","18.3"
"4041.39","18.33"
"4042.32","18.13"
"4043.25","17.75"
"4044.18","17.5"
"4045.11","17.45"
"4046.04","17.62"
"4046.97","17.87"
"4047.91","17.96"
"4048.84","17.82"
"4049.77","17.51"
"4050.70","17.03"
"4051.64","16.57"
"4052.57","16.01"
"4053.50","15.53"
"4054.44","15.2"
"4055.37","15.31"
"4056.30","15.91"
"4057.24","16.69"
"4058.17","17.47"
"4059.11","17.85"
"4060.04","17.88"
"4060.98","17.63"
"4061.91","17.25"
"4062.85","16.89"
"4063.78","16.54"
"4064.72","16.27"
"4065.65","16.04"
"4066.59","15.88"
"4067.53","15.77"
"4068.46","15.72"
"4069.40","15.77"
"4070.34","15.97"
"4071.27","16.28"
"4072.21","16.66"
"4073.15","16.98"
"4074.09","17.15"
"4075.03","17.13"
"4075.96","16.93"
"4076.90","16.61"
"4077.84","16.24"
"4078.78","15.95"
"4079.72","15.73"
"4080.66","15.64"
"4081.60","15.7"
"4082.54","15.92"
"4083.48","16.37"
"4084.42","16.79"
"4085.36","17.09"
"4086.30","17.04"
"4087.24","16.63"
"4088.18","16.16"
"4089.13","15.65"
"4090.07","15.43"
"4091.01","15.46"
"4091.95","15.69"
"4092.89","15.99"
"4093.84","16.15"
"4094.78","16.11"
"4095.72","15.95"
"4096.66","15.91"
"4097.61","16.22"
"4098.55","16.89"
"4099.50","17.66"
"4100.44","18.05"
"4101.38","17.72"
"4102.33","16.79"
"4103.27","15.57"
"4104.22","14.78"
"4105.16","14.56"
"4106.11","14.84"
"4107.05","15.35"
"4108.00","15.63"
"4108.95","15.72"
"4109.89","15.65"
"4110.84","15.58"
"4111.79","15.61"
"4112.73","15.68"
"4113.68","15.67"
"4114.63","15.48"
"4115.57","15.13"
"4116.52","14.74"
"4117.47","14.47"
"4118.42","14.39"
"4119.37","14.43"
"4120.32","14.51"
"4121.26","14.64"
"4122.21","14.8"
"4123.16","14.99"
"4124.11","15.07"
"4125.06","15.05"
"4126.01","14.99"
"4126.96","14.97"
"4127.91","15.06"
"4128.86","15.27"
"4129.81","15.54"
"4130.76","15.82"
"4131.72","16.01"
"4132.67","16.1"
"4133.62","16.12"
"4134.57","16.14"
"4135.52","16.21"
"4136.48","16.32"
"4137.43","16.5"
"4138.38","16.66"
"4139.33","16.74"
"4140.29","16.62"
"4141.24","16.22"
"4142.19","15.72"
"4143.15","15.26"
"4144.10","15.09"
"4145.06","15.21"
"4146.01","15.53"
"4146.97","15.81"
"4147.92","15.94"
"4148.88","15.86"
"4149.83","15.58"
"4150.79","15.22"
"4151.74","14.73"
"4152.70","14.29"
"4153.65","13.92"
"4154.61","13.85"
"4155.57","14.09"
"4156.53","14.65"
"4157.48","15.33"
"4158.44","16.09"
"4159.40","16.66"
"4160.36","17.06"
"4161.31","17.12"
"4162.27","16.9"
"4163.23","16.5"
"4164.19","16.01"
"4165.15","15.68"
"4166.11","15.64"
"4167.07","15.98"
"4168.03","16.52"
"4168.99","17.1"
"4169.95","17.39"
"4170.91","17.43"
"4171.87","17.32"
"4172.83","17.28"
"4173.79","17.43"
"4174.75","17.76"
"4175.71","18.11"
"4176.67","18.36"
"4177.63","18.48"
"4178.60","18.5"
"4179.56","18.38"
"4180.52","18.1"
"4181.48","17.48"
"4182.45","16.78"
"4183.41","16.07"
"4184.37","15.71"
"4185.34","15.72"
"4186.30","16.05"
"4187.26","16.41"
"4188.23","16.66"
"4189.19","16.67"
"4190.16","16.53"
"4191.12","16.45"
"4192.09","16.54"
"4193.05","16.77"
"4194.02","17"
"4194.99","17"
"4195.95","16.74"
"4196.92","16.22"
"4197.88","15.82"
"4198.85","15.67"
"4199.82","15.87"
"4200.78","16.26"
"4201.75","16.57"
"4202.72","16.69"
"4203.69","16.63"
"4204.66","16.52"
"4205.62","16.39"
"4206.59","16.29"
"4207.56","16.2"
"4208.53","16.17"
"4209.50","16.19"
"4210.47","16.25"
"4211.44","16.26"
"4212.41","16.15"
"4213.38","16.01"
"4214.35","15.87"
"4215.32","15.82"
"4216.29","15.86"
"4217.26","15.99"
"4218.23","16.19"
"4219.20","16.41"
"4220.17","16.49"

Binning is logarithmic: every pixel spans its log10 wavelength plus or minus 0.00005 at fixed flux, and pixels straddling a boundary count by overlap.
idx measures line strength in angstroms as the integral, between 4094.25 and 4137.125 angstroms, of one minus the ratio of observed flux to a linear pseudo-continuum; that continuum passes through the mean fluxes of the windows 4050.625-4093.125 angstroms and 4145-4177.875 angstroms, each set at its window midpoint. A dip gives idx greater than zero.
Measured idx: 1.8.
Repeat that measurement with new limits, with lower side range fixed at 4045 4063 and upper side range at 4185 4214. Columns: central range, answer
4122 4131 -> 0.82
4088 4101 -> 0.42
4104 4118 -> 1.22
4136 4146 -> 0.36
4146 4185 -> 0.19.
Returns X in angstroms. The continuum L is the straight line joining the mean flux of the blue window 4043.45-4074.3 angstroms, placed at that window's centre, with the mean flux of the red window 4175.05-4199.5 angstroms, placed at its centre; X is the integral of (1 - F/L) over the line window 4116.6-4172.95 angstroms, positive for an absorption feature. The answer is 3.84 angstroms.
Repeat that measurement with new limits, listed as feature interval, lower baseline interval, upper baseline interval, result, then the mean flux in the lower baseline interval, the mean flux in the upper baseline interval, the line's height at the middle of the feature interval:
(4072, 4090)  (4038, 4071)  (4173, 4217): 0.5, 17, 16.7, 16.9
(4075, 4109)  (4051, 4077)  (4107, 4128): -0.8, 16.5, 15.1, 15.8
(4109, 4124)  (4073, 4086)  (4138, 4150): 1.0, 16.4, 15.9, 16.1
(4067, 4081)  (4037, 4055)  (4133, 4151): 0.6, 17.4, 15.9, 17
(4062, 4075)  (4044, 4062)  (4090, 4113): 0.2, 17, 16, 16.7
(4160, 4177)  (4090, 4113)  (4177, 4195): -0.2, 16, 16.9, 16.7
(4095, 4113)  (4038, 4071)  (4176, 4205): 0.9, 17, 16.8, 16.9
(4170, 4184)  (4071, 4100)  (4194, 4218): -1.2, 16.3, 16.2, 16.3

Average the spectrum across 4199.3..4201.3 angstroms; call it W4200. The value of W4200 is 16.1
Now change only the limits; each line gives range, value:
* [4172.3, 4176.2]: 17.7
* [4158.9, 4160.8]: 16.8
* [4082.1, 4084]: 16.2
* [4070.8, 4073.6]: 16.7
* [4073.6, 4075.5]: 17.2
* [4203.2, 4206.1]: 16.5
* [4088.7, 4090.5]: 15.6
